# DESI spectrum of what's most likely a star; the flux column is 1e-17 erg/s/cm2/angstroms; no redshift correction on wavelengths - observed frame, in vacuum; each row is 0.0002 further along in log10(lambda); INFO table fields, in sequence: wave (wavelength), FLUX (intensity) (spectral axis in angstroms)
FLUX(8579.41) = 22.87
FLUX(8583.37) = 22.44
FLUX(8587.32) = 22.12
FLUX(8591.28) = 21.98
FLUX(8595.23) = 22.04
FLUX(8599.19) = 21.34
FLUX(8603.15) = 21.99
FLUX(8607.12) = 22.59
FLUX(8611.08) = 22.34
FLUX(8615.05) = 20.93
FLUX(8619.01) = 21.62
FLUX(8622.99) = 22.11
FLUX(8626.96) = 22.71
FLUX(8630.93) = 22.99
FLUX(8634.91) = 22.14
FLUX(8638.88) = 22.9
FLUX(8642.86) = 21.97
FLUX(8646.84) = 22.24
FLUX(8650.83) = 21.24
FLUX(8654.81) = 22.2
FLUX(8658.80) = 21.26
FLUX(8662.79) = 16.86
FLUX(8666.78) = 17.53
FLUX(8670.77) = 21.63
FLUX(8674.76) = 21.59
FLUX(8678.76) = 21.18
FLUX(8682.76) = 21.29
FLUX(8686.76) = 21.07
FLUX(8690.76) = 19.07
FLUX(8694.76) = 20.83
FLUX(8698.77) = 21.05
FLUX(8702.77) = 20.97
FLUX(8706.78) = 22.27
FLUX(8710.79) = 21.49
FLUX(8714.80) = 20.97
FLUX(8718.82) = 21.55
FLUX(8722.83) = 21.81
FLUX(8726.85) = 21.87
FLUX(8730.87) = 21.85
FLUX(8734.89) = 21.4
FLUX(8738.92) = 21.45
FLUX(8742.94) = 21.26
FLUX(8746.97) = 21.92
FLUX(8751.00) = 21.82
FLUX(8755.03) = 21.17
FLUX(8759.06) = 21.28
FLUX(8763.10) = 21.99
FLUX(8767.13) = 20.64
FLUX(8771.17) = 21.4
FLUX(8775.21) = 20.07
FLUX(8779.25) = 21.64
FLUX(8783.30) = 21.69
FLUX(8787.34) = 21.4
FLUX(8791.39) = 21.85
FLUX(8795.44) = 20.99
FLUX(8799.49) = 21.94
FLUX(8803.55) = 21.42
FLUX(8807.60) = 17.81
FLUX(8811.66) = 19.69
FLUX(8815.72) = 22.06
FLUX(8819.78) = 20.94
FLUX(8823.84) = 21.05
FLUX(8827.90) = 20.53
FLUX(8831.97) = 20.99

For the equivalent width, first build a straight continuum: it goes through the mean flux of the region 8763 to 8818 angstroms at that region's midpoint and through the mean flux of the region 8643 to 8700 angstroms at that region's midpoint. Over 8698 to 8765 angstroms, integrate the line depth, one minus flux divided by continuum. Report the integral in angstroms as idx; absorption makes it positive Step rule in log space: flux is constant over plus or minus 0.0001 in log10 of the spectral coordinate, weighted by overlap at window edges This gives -2.2 angstroms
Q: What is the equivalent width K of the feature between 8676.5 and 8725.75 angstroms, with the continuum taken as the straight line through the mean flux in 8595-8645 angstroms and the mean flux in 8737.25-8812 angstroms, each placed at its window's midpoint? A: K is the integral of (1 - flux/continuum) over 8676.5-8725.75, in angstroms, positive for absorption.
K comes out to 1.08 angstroms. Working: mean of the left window 22.1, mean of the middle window 21.1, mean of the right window 21.2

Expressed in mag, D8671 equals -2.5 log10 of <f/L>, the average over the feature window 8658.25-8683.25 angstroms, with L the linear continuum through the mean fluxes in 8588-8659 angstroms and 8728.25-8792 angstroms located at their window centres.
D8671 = 0.09 mag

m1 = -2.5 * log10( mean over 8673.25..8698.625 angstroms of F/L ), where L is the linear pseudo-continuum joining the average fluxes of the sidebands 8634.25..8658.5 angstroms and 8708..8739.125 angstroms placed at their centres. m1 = 0.05 mag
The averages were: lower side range 22.1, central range 20.8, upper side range 21.6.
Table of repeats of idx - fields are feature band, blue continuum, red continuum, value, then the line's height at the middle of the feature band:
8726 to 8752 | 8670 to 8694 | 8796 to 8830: -1.0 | 20.8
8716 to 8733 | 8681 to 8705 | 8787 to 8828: -0.8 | 20.8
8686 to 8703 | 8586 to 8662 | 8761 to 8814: 0.8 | 21.5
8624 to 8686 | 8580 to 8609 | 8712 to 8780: 1.4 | 21.8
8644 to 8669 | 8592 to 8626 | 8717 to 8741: 1.7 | 21.8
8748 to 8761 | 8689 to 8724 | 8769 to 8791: -0.1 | 21.2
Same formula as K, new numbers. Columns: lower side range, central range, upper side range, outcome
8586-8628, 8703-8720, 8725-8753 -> 0.2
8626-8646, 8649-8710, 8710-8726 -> 3.6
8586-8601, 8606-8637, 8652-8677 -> -1.4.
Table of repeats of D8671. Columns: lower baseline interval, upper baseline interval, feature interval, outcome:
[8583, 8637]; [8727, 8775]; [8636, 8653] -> -0.008 mag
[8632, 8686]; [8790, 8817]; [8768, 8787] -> -0.019 mag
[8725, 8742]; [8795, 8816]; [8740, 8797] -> -0.015 mag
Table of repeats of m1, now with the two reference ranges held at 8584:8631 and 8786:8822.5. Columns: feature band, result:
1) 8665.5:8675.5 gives 0.071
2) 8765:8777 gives 0.018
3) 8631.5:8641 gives -0.035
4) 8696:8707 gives 0.012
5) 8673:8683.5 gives 0.014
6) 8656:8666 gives 0.139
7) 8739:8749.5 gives -0.017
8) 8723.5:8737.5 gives -0.019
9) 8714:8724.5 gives -0.005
